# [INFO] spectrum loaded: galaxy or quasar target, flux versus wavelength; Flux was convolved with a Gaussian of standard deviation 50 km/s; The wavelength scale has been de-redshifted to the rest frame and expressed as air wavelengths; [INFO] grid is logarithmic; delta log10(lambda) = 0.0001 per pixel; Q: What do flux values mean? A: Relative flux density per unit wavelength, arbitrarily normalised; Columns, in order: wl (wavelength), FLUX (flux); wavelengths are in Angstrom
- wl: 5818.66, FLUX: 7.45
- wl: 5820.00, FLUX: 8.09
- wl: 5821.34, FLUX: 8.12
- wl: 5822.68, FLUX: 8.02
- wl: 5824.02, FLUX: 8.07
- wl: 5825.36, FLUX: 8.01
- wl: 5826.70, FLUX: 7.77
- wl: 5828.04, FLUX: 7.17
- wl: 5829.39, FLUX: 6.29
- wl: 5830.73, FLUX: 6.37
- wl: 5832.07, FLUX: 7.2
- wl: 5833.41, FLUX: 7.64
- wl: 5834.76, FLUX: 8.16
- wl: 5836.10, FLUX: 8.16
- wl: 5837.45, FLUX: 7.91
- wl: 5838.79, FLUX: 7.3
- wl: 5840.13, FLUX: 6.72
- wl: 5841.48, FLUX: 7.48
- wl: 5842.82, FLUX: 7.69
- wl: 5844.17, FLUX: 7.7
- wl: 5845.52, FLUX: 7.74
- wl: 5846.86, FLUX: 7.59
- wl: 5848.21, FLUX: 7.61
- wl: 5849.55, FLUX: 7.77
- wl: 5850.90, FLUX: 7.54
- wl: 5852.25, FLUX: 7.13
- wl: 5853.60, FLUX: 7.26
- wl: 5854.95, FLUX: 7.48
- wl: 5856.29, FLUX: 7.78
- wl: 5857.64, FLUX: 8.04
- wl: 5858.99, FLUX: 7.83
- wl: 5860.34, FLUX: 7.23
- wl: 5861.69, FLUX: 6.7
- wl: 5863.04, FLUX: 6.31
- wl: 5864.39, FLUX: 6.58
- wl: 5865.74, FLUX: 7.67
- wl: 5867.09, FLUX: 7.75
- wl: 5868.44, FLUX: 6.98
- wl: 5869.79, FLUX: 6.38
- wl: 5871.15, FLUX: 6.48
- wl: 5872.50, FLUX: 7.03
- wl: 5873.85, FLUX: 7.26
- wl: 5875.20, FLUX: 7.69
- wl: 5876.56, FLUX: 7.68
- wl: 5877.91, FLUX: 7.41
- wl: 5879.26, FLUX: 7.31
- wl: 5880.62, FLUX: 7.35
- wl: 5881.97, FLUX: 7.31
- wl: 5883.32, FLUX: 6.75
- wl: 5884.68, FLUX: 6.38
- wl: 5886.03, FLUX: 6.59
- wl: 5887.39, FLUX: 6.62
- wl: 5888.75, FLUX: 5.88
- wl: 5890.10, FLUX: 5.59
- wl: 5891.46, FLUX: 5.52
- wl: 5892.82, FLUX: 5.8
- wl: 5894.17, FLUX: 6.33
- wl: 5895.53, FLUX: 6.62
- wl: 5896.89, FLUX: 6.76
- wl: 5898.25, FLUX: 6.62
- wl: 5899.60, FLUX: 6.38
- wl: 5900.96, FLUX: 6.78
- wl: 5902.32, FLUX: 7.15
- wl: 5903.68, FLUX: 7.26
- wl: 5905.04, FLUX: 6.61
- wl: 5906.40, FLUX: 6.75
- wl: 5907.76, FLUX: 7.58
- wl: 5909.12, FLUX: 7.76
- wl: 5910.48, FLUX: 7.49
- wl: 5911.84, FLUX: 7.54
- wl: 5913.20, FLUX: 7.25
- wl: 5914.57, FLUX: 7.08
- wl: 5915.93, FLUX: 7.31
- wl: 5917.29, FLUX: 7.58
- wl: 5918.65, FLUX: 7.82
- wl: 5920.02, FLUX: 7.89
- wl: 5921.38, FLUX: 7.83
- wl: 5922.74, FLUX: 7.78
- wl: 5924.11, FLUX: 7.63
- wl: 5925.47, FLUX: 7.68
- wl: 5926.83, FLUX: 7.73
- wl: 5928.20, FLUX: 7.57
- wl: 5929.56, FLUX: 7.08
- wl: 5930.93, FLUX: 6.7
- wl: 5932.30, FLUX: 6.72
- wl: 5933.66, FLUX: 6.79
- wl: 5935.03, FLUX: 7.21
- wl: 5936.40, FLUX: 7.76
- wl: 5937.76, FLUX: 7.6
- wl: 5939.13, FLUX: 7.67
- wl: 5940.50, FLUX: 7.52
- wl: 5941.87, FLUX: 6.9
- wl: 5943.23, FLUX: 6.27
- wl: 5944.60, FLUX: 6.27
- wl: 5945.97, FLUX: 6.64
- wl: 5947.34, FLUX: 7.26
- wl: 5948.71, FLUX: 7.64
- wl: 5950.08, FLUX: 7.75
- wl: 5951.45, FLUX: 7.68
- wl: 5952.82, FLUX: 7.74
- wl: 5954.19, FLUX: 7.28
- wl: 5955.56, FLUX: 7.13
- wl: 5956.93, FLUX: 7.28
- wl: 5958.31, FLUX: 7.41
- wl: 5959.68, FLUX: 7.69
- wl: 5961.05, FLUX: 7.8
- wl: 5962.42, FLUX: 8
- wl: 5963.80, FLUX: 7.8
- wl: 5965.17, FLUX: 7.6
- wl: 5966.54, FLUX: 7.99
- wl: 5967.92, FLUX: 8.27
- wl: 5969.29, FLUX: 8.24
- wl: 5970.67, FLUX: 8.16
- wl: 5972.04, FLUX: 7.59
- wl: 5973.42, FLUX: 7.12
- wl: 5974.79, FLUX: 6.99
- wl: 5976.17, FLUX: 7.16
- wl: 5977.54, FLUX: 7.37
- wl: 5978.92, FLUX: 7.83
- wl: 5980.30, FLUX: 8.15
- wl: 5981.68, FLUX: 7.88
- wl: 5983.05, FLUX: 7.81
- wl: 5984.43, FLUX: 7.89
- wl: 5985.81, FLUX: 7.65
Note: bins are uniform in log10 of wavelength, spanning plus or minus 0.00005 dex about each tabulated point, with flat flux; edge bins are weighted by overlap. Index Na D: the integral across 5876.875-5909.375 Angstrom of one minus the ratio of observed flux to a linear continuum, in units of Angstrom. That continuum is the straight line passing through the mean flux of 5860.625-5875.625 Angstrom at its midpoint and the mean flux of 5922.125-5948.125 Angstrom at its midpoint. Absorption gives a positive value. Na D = 1.62 Angstrom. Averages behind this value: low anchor 6.98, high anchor 7.2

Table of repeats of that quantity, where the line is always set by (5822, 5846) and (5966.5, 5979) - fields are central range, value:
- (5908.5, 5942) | 0.70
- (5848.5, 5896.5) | 3.68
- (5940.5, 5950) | 0.85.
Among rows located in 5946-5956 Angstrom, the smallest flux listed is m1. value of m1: 7.13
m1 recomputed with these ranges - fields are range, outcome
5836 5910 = 5.52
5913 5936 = 6.7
